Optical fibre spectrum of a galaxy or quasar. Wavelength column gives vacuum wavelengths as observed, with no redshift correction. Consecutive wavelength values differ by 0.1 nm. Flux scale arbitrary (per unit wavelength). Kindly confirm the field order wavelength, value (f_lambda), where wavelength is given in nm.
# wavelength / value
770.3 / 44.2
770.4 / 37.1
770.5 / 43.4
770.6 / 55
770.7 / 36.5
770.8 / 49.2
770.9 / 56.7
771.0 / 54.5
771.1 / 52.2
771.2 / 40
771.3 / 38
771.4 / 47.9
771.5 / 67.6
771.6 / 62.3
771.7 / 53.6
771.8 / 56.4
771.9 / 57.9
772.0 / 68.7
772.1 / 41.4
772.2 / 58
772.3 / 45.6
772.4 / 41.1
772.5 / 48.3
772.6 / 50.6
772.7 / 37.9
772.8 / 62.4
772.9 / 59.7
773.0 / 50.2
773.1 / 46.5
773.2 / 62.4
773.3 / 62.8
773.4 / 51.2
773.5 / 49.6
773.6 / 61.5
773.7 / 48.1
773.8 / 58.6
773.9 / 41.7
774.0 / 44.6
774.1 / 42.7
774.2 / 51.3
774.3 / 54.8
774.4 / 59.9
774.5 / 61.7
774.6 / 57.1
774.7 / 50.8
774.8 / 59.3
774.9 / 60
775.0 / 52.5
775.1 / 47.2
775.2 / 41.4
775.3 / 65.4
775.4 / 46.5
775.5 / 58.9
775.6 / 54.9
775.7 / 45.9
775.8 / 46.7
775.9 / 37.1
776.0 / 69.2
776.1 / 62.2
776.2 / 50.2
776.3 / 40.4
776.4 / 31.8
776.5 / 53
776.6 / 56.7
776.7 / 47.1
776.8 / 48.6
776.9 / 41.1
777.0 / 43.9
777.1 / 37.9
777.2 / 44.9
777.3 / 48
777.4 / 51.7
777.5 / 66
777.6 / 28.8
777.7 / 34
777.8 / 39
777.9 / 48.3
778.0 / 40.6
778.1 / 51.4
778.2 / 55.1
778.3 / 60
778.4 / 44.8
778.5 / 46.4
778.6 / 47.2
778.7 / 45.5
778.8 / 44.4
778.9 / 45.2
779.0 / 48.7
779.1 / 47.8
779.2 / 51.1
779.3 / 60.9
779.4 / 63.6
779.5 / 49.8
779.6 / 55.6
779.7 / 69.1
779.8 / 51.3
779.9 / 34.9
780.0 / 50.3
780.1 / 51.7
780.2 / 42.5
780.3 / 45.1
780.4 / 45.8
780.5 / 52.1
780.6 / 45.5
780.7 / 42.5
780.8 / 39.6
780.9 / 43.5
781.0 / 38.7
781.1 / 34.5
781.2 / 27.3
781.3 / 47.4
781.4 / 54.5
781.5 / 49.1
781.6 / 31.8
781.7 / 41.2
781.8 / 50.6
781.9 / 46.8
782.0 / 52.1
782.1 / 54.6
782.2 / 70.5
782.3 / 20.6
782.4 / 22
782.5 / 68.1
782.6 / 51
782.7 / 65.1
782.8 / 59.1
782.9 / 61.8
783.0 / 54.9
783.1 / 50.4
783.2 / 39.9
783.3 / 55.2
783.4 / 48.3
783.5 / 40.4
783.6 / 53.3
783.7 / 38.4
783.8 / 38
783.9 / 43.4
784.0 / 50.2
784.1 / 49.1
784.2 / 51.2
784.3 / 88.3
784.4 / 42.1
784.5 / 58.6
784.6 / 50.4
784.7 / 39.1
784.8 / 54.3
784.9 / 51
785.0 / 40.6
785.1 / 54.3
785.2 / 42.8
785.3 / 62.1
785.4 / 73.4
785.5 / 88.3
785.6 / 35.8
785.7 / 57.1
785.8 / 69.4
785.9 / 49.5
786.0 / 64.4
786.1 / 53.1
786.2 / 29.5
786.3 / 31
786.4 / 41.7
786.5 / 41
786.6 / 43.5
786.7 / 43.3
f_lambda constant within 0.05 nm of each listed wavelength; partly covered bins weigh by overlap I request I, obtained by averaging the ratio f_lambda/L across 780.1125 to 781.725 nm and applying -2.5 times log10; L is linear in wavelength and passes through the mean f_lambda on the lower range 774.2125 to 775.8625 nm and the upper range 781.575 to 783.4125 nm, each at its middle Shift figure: 0.19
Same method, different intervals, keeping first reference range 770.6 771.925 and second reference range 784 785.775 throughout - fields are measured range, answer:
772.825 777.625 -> 0.03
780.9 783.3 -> 0.15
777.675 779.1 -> 0.15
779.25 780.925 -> 0.09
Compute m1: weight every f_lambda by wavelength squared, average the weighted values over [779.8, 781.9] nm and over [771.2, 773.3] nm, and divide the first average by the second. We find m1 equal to 0.8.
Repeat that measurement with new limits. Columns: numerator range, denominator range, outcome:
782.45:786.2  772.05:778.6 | 1.09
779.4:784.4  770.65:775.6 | 0.94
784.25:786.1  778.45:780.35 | 1.15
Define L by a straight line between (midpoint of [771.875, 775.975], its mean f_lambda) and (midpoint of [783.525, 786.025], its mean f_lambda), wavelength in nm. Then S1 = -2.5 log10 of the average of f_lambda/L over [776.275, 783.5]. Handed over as 0.12 mag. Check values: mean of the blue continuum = 52.3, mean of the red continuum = 53.6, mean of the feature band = 47.6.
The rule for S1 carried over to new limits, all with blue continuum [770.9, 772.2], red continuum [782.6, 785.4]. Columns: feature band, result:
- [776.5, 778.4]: 0.13 mag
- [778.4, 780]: 0.04 mag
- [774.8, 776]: 0.03 mag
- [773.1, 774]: 0.00 mag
